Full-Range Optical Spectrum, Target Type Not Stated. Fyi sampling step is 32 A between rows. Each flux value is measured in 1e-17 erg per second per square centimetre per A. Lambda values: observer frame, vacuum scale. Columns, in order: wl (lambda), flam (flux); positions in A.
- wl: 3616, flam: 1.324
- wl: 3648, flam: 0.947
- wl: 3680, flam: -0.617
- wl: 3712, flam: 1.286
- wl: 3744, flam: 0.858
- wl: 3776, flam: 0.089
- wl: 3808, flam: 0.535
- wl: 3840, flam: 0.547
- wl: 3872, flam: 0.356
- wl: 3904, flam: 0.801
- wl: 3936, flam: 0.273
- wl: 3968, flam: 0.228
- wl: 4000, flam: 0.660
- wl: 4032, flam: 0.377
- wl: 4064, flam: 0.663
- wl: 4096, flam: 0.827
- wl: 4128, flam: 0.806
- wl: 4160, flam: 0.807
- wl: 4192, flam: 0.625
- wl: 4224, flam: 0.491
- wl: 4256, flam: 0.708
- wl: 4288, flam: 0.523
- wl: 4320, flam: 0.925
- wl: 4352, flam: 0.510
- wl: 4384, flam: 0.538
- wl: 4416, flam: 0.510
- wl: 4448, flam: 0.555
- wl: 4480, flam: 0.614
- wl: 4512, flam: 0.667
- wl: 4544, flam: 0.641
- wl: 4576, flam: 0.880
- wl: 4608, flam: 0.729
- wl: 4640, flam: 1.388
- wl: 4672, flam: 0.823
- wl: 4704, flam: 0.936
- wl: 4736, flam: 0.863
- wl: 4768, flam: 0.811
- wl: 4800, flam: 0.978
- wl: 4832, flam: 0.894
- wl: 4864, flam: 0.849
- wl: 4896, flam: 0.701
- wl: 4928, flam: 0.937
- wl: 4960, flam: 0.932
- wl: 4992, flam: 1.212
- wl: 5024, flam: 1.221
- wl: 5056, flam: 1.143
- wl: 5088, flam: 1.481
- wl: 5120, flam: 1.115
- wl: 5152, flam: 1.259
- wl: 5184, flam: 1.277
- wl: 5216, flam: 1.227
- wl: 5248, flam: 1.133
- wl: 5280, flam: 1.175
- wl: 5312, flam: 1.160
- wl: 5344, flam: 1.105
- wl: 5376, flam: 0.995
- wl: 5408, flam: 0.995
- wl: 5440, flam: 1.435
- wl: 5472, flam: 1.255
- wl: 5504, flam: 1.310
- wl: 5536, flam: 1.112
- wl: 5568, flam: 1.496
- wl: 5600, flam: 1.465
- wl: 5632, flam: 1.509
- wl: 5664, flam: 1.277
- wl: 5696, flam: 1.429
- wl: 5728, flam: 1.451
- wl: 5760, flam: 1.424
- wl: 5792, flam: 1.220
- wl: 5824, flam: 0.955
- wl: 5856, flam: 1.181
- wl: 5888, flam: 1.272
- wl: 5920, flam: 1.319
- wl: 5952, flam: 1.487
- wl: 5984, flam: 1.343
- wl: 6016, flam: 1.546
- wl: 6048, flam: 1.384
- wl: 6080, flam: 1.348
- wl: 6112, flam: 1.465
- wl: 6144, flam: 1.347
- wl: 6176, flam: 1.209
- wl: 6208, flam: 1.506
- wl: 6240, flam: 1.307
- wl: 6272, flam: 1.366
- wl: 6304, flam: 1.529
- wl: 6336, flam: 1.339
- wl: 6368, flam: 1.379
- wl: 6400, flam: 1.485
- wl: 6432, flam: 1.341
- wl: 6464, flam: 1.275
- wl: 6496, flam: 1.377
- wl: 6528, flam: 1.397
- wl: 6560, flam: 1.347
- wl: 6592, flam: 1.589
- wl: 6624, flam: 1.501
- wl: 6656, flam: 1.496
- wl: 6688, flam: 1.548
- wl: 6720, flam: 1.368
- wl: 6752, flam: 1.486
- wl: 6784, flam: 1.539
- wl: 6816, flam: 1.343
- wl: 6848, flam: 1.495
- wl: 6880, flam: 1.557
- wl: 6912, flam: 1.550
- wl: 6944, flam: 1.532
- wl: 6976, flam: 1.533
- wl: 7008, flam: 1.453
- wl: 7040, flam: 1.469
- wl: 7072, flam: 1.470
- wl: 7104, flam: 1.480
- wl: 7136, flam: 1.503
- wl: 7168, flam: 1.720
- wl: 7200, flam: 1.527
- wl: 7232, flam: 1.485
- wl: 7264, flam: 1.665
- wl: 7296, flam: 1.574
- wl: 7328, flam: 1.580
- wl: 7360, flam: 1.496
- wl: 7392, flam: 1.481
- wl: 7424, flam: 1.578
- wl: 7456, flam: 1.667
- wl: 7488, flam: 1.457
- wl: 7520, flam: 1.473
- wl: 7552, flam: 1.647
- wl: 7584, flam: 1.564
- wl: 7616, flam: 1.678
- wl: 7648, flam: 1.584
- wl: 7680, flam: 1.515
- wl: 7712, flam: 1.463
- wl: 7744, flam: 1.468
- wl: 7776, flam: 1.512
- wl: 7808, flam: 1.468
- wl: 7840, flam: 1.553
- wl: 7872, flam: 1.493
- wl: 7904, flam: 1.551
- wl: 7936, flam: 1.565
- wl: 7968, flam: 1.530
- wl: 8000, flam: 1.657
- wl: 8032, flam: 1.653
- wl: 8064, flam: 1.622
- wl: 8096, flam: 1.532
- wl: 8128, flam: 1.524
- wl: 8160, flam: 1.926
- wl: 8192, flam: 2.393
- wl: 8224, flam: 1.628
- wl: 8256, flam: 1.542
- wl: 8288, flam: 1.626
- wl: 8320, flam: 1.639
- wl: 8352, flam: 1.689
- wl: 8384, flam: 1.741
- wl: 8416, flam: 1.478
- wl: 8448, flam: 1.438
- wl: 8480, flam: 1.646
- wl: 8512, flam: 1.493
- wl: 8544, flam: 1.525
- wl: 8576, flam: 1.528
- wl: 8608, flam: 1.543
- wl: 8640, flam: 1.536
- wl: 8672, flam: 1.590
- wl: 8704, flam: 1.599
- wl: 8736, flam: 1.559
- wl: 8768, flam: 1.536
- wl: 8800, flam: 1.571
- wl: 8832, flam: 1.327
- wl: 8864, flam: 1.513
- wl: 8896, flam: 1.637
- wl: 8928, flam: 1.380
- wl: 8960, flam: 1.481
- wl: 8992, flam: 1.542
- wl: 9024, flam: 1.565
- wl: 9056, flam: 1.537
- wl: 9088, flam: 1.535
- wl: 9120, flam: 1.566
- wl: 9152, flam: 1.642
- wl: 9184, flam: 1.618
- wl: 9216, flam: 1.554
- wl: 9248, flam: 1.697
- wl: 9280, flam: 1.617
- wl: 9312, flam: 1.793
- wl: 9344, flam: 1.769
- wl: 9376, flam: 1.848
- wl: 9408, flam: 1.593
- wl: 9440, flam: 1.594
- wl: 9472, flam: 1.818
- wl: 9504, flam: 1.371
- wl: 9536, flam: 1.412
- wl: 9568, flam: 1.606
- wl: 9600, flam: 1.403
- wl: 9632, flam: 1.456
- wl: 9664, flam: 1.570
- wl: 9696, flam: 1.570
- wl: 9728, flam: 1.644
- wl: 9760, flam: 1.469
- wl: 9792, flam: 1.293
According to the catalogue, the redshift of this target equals 0.246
